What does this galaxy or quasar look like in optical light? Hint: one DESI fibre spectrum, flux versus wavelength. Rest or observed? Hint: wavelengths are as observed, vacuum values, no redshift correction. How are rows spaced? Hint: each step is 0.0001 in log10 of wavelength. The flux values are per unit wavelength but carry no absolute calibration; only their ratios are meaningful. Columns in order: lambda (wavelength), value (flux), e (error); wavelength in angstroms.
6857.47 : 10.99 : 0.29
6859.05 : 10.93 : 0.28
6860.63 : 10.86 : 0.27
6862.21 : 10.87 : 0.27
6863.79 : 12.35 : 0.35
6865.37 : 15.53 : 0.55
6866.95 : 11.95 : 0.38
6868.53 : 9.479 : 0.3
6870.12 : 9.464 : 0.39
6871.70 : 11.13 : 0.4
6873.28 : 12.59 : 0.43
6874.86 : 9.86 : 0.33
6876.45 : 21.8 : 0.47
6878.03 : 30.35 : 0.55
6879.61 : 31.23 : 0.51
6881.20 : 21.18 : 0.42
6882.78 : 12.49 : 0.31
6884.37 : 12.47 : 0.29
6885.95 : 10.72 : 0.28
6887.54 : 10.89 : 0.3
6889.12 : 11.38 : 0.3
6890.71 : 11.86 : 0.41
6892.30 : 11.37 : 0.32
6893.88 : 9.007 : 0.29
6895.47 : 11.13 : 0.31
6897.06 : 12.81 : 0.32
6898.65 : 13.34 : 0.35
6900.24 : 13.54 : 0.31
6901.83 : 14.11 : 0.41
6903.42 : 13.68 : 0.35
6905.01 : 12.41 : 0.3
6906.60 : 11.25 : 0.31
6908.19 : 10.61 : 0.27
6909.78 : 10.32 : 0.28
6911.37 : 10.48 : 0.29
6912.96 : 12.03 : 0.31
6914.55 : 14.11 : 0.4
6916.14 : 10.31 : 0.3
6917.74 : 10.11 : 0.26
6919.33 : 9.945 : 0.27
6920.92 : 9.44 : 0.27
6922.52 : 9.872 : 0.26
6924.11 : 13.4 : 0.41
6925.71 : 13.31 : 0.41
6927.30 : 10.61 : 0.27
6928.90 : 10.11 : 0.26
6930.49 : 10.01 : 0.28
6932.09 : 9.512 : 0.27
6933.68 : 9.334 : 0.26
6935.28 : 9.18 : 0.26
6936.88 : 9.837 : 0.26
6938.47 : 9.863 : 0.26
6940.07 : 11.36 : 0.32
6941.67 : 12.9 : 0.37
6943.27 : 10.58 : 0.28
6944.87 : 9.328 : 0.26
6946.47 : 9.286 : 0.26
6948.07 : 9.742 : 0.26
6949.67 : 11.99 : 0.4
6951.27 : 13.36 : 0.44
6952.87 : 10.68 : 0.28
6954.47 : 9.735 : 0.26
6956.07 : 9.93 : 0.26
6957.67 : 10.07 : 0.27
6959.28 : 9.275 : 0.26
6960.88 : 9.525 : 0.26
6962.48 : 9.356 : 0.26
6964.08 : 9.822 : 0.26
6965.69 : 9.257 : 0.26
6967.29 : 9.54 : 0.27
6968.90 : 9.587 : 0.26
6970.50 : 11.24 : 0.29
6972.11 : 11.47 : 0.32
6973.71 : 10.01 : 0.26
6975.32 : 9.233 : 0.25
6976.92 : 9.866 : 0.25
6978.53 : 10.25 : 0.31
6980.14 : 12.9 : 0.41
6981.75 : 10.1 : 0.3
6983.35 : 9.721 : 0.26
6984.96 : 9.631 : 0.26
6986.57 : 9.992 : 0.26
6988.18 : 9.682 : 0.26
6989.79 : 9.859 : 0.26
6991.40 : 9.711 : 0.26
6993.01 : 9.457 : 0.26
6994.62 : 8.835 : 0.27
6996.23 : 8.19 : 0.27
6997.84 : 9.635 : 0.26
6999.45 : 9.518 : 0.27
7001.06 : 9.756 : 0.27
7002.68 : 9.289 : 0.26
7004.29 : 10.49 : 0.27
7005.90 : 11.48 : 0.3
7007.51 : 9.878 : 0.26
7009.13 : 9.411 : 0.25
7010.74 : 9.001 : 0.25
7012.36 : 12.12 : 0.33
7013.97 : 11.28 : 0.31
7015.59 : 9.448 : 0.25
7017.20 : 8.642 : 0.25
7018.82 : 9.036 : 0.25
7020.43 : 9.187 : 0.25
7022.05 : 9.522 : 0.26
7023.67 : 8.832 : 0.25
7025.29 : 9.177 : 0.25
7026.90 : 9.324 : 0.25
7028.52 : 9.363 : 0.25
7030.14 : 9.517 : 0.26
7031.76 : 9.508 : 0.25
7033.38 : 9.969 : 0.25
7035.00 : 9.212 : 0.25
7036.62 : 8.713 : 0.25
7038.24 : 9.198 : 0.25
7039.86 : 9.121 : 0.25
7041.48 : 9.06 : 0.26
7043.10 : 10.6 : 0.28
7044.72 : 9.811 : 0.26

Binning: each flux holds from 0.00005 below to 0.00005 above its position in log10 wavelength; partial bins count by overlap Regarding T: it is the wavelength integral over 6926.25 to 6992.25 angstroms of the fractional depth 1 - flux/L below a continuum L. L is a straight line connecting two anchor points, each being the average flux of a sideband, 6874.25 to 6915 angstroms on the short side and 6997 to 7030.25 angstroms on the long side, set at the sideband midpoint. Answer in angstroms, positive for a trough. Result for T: 8.3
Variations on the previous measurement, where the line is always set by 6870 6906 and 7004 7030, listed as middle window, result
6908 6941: 6.1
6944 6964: 3.0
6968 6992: 1.8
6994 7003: 1.0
